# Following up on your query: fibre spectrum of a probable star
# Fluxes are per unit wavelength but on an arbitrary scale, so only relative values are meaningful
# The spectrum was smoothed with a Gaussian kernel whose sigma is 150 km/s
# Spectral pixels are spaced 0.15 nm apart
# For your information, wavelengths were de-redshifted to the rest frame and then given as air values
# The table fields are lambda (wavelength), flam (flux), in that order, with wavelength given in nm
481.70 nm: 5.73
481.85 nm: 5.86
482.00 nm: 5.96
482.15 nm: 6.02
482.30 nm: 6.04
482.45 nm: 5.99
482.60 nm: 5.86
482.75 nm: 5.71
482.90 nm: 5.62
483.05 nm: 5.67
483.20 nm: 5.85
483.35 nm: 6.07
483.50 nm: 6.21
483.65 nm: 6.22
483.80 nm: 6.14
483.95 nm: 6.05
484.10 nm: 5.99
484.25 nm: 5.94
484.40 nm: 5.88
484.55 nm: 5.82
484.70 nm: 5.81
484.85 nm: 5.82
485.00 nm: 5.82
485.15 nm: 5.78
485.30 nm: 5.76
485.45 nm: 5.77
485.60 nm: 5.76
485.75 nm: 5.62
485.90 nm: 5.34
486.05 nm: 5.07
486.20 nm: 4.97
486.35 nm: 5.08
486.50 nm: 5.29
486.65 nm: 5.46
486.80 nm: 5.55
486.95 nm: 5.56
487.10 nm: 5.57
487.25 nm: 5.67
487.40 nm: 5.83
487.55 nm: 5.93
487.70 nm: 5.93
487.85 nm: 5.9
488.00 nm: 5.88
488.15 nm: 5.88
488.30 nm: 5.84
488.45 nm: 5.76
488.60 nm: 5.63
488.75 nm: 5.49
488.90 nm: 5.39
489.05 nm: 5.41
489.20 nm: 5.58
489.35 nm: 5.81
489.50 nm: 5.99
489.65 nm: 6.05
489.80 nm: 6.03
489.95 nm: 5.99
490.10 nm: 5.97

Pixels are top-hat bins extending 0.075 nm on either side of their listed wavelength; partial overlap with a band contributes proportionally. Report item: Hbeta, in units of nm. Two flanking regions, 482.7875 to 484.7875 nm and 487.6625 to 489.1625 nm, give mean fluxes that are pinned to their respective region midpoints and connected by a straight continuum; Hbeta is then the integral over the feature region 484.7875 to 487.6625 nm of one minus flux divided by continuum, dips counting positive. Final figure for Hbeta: 0.12 nm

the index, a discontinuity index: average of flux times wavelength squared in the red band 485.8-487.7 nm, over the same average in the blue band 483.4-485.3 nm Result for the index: 0.93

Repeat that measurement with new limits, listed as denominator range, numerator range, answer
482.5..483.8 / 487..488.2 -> 1.00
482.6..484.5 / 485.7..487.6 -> 0.93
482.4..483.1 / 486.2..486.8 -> 0.93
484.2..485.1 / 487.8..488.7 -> 1.01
